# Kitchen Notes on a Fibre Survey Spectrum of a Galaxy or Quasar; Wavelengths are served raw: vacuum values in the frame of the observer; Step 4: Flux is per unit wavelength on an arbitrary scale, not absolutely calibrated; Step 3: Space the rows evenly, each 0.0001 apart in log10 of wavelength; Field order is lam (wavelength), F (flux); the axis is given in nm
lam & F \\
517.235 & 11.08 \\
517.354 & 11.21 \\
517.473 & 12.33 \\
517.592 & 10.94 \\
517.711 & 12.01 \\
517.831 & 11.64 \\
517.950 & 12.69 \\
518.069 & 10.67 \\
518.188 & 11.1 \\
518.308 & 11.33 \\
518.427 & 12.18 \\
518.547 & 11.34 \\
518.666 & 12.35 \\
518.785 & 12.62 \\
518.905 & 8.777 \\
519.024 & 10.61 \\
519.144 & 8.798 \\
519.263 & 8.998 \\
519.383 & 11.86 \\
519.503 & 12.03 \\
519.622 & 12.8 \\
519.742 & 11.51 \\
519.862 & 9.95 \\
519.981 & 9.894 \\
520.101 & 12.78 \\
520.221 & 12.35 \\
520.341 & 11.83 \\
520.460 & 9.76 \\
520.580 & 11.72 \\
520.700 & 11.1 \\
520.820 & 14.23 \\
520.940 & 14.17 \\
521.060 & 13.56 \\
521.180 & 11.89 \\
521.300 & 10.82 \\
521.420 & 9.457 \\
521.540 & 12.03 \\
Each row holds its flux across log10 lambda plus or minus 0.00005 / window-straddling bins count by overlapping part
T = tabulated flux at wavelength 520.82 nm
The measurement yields 14.23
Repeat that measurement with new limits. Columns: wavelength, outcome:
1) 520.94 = 14.17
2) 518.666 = 12.35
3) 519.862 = 9.95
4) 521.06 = 13.56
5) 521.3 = 10.82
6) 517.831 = 11.64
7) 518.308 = 11.33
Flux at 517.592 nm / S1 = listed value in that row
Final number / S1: 10.94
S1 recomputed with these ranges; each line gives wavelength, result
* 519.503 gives 12.03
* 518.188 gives 11.1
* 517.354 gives 11.21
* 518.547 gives 11.34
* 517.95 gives 12.69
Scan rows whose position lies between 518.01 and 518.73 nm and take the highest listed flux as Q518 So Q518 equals 12.35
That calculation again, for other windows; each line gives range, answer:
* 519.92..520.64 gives 12.78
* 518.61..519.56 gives 12.62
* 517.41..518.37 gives 12.69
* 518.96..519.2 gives 10.61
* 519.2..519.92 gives 12.8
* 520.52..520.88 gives 14.23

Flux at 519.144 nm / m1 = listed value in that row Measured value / 8.798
